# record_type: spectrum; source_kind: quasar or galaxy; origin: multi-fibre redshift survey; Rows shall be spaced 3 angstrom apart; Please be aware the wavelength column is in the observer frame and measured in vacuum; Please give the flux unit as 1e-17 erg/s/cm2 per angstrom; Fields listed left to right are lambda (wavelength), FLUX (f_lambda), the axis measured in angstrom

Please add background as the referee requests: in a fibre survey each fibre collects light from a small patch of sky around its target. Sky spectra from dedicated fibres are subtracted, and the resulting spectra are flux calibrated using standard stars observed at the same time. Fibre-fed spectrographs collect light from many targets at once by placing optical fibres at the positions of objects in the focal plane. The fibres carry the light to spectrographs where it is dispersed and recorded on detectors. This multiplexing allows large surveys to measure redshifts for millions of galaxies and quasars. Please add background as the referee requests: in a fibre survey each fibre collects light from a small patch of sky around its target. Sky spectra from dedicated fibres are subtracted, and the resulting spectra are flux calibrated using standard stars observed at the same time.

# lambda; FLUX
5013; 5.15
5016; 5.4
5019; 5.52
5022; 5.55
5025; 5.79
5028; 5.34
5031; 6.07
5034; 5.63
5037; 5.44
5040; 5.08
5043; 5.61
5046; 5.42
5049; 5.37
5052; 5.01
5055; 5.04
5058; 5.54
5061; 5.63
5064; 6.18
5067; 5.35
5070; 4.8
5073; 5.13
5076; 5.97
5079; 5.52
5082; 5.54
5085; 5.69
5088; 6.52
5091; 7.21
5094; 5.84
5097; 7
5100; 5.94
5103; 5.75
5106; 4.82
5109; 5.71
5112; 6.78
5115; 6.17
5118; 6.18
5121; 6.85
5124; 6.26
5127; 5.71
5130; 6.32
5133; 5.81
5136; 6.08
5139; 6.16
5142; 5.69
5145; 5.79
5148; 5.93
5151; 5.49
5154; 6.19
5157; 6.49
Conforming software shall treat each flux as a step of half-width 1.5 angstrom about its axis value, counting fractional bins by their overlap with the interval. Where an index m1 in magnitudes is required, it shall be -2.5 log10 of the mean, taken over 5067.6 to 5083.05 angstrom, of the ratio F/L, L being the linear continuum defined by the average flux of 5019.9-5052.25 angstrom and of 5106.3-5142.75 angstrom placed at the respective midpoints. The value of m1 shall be 0.08 mag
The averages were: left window 5.5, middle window 5.39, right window 6.11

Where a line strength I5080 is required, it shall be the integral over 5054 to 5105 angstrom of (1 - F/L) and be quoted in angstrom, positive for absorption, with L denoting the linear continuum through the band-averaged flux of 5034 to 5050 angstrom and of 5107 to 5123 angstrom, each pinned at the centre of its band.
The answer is 0.5 angstrom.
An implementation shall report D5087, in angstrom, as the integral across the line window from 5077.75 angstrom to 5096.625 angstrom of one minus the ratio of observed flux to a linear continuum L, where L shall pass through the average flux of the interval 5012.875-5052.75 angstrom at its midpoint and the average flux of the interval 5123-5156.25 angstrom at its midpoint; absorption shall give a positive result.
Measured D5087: -1.3 angstrom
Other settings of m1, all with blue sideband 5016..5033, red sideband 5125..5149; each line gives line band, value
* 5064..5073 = 0.095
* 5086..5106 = -0.075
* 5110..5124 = -0.098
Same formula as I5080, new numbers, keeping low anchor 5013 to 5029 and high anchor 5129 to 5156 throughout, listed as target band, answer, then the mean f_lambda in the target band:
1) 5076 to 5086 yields 0.1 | 5.64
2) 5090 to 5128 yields -2.3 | 6.16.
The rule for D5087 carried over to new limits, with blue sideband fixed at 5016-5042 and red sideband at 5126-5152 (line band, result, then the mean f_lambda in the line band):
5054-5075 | 0.9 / 5.4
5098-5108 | 0.3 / 5.59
